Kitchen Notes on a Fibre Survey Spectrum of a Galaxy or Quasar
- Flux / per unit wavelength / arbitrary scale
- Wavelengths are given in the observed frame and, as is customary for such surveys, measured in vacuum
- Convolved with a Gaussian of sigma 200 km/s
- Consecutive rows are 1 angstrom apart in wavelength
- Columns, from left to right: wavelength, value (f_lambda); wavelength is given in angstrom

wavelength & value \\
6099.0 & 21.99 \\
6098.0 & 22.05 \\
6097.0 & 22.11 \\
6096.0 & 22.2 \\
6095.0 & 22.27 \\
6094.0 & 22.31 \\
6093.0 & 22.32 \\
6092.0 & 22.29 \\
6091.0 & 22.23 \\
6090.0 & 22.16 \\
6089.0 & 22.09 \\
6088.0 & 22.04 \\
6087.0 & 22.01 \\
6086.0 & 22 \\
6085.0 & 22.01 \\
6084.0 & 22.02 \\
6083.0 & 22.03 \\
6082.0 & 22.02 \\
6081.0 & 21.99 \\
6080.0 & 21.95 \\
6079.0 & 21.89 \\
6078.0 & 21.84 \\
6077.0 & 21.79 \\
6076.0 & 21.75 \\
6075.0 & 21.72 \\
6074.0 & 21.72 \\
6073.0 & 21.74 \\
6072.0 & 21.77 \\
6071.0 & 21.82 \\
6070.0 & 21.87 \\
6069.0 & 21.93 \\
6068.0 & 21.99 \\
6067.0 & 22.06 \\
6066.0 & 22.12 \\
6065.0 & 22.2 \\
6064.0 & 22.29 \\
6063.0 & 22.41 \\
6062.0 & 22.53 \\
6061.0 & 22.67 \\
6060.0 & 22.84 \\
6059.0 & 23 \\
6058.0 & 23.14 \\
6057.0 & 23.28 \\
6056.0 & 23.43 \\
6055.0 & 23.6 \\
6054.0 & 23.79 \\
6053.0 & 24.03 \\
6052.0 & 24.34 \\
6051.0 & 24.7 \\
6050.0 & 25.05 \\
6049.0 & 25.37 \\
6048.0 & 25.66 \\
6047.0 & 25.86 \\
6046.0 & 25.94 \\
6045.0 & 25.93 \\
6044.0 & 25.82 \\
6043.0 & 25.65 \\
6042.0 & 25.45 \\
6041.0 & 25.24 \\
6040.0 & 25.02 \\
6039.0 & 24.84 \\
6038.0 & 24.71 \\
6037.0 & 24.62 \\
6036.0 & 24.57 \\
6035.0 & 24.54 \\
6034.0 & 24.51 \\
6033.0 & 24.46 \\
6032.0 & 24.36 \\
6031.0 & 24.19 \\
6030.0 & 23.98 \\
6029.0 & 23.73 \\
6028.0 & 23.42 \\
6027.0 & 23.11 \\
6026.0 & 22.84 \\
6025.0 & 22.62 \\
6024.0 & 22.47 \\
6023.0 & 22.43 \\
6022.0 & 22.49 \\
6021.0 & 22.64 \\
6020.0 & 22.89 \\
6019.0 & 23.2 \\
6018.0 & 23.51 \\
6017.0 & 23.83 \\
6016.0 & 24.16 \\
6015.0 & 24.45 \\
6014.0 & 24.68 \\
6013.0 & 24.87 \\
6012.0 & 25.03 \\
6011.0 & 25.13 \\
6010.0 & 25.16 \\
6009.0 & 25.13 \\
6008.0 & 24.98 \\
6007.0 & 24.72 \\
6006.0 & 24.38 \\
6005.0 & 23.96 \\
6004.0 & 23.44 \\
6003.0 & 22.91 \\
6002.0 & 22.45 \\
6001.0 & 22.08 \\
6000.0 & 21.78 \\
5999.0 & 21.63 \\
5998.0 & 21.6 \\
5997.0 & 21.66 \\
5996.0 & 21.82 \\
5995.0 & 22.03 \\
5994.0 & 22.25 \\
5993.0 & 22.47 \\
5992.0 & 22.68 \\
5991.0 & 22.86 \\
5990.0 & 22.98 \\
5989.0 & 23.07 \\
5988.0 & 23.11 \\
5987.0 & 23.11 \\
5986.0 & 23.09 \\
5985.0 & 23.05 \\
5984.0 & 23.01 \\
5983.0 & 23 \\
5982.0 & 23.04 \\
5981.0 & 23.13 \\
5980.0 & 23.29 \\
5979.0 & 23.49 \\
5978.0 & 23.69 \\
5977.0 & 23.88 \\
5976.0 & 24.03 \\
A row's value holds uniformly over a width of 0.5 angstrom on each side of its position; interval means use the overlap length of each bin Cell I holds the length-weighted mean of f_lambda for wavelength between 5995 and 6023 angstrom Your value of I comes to 23.5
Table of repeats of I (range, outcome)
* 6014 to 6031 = 23.3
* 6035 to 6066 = 24.2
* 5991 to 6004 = 22.2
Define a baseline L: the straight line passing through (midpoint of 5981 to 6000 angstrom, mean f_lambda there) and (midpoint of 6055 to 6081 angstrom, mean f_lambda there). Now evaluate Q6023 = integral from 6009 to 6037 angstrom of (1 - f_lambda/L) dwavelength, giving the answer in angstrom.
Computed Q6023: -1.78 angstrom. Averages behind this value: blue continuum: 22.6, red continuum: 22.3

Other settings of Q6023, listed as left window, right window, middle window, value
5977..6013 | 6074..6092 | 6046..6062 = -1.2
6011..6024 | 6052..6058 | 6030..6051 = -1.2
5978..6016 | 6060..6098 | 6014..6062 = -3.0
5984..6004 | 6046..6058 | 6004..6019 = -0.9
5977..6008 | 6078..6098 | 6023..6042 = -1.3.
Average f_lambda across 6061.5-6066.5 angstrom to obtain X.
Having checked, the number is 22.3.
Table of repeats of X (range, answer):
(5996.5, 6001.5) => 21.8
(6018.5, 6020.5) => 23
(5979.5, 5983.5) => 23.1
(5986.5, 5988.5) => 23.1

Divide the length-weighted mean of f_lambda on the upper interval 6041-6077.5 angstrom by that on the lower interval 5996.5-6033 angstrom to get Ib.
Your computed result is 1.00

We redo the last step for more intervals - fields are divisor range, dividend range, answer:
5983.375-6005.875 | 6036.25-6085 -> 1.03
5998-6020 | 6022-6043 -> 1.01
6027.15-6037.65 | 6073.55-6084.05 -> 0.90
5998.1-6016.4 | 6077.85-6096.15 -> 0.92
